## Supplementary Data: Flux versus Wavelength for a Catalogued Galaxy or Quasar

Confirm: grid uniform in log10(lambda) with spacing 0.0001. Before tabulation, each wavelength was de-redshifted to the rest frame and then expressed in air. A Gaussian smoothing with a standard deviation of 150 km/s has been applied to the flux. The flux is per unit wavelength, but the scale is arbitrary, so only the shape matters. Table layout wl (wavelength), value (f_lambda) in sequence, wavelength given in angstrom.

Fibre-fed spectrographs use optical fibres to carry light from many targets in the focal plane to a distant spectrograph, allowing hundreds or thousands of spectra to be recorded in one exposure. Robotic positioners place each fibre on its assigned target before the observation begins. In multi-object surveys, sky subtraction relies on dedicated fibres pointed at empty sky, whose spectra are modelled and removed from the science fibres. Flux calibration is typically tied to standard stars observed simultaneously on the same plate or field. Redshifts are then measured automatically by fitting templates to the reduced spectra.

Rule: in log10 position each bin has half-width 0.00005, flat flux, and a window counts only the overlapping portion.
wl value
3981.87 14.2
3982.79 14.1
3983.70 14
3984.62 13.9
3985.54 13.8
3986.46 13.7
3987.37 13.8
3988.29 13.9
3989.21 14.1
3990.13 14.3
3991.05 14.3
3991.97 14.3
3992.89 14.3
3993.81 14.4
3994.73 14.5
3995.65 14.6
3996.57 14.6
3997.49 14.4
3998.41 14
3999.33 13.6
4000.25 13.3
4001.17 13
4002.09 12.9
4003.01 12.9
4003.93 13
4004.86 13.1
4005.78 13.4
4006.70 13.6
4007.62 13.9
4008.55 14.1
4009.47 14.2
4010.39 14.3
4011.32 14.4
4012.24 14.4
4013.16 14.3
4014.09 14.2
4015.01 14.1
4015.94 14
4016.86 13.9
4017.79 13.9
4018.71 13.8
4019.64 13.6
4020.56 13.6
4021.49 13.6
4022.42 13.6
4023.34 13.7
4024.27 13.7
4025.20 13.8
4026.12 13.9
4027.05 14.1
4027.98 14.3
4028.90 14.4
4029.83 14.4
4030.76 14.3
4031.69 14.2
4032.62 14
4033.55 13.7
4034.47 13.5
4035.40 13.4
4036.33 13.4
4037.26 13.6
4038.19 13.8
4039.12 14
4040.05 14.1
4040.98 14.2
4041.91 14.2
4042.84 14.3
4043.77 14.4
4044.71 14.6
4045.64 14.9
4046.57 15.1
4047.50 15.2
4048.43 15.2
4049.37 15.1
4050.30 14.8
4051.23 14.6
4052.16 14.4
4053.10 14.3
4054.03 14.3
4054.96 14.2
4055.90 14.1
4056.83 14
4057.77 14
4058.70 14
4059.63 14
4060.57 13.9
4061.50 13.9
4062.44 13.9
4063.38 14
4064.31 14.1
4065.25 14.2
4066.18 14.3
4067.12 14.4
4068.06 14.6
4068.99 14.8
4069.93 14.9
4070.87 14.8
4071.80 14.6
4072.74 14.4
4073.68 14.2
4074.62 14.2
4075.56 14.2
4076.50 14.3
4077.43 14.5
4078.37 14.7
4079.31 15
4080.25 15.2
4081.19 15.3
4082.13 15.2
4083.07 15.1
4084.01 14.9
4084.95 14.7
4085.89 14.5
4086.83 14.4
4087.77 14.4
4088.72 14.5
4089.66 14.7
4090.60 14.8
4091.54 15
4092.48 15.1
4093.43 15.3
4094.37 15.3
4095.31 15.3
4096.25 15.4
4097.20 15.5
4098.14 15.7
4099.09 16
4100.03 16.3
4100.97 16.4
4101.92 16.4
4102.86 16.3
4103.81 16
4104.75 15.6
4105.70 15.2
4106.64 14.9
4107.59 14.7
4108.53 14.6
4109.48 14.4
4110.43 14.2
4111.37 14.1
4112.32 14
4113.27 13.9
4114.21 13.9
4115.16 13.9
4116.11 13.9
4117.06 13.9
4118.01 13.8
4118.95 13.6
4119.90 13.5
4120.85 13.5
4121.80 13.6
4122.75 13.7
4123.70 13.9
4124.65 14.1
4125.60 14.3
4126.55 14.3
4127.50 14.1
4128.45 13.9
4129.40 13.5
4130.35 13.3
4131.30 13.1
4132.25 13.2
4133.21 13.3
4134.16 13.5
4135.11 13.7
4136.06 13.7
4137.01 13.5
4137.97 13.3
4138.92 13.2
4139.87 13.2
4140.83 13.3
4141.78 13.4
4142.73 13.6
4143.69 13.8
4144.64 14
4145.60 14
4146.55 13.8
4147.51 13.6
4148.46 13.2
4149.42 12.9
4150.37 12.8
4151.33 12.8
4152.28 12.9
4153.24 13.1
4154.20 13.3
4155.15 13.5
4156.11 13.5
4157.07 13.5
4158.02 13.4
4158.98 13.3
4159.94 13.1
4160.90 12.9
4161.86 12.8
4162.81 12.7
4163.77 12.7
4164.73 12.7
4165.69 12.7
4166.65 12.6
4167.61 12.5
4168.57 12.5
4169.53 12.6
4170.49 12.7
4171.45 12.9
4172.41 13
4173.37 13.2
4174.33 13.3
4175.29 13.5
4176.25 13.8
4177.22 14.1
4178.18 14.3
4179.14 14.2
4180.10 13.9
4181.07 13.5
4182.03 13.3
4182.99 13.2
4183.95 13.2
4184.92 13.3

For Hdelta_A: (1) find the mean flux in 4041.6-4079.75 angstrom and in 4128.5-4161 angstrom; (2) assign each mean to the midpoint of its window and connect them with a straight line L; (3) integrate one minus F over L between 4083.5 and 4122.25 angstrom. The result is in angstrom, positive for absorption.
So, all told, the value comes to -2.46 angstrom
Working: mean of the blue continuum 14.4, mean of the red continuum 13.4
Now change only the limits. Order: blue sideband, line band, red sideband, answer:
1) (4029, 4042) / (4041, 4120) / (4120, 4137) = -4.9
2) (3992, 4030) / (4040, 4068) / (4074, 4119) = 0.0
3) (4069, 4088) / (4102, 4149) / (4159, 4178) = -0.5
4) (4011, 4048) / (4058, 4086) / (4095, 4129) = -0.3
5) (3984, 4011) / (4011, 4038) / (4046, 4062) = 0.4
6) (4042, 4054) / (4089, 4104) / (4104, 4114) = -1.0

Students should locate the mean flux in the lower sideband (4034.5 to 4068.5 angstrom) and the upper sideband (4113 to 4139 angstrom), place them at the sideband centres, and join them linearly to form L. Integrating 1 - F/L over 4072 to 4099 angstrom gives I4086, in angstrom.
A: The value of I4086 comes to -1.7 angstrom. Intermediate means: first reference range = 14.3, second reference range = 13.7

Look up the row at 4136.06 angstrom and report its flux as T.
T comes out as 13.7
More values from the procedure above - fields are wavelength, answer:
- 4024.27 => 13.7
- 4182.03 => 13.3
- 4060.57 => 13.9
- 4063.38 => 14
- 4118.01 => 13.8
